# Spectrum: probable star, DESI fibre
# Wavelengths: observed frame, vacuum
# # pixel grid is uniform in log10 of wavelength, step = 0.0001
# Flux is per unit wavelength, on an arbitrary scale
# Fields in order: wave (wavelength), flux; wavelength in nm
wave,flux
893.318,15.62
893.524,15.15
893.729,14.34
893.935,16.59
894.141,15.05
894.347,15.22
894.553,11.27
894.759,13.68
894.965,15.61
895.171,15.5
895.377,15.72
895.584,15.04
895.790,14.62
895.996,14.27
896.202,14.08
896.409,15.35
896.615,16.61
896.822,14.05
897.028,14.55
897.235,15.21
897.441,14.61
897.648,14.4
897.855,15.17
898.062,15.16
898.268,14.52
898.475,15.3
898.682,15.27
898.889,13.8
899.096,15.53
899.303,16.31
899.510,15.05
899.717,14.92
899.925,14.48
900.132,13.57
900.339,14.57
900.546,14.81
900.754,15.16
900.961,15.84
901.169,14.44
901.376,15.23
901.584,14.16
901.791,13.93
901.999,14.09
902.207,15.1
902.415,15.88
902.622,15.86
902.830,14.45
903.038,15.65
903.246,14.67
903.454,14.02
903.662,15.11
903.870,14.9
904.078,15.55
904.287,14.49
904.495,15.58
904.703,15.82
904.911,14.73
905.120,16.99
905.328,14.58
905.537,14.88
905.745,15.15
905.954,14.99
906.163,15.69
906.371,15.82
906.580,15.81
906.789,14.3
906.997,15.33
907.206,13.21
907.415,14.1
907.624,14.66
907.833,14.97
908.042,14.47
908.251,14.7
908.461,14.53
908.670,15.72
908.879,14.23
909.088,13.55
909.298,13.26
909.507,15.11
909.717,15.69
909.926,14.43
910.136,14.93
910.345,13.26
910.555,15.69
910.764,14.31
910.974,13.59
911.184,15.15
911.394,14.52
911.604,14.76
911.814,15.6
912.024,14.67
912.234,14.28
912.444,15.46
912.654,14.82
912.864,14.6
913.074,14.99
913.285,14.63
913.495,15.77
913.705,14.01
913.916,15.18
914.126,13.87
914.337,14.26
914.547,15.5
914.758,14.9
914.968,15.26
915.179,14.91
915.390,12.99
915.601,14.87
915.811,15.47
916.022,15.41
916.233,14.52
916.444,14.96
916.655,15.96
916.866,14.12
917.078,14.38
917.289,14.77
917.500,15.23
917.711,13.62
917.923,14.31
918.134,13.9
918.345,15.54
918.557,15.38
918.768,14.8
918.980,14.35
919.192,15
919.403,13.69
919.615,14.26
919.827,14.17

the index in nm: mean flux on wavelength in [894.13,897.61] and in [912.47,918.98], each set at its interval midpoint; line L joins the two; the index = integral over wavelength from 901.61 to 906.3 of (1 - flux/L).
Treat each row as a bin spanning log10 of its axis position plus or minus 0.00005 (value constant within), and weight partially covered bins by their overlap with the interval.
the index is -0.11 nm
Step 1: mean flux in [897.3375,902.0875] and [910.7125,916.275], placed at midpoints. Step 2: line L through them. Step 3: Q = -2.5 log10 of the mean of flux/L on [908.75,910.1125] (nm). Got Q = 0.025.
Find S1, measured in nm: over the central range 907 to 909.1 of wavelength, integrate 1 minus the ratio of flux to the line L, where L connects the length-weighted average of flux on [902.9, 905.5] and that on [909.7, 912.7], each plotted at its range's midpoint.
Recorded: 0.06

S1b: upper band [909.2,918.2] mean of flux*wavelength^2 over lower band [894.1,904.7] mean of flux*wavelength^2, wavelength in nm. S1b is 1.0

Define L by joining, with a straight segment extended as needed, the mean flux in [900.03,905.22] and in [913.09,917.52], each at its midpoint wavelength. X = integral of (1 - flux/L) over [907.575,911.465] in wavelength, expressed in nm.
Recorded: 0.08 nm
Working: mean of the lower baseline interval 15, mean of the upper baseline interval 14.8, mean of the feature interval 14.6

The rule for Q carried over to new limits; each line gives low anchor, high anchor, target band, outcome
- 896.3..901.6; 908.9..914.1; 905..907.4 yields -0.025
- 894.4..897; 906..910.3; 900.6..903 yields -0.019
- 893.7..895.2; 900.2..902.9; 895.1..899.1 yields -0.014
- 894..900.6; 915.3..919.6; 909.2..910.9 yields 0.010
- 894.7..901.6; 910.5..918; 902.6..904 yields -0.003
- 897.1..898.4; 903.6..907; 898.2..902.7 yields 0.008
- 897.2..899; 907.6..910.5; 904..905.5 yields -0.051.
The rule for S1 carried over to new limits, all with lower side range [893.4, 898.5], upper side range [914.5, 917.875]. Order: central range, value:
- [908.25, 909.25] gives 0.02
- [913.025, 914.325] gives 0.01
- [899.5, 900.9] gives 0.02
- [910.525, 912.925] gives 0.01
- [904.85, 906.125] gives -0.04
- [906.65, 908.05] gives 0.03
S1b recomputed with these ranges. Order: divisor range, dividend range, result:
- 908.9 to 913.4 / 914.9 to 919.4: 1.02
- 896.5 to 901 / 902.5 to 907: 1.03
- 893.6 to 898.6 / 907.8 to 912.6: 1.02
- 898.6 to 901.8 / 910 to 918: 1.02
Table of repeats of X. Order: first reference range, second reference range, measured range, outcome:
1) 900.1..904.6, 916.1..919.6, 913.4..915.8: -0.001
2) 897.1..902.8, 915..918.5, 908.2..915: 0.030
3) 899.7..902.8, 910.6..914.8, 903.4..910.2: -0.055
